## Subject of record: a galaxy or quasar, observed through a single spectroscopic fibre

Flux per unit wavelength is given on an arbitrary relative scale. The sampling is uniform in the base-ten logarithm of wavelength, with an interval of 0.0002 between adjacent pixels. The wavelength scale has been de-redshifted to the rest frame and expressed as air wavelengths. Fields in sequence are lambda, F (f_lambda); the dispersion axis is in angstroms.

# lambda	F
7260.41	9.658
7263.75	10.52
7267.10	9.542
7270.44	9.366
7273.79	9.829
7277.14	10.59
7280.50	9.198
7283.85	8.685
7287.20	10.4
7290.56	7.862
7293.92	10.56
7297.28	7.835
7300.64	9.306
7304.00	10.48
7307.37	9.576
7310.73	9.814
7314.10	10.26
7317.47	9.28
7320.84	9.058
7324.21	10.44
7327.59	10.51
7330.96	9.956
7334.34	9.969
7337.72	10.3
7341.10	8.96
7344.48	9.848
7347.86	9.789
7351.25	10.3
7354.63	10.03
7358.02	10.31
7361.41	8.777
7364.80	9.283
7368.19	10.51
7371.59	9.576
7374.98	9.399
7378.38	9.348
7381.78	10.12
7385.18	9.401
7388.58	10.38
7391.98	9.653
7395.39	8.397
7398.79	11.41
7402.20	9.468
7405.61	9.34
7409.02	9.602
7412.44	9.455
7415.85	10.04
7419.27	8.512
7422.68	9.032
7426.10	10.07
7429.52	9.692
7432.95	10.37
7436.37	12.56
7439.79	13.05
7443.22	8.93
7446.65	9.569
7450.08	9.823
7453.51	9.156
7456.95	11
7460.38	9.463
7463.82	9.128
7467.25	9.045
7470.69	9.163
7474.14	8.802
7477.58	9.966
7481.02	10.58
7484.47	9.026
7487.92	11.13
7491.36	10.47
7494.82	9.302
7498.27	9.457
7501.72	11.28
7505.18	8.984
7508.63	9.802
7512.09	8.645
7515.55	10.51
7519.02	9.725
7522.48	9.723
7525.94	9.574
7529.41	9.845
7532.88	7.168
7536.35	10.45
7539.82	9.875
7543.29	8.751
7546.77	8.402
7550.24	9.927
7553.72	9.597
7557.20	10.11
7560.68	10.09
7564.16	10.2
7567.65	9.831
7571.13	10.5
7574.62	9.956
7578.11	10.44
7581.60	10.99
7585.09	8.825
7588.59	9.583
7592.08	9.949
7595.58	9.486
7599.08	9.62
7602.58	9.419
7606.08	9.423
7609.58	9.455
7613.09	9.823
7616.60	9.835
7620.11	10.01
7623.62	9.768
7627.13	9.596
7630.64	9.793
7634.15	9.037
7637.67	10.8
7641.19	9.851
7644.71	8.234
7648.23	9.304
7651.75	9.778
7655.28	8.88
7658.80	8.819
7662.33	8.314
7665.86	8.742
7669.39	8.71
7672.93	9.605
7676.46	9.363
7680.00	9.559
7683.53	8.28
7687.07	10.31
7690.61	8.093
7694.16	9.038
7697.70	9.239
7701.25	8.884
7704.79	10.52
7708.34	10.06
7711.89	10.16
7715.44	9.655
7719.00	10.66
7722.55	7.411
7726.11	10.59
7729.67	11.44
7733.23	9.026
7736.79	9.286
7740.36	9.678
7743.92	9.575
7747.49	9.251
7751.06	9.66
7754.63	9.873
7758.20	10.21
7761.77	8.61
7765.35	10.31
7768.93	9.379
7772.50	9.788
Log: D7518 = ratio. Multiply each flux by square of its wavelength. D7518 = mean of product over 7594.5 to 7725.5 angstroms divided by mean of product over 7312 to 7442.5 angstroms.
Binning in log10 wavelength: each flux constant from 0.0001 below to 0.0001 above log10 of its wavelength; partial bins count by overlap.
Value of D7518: 1.02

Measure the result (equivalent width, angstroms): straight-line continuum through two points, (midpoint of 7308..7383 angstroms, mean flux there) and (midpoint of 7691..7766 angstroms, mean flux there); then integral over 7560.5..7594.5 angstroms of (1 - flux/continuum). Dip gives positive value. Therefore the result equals -1.1 angstroms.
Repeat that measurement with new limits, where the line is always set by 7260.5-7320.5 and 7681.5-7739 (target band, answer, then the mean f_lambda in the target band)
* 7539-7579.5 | -1.0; 9.8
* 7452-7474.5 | 0.3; 9.43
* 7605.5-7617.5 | -0.1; 9.64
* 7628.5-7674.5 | 1.6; 9.22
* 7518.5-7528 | -0.1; 9.68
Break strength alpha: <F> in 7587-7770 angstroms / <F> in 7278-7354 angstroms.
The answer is 0.98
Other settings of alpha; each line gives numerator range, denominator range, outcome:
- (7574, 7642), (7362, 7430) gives 1.02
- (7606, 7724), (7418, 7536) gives 0.96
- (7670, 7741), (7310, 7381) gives 0.97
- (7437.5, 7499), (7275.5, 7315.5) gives 1.03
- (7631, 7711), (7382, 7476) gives 0.95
